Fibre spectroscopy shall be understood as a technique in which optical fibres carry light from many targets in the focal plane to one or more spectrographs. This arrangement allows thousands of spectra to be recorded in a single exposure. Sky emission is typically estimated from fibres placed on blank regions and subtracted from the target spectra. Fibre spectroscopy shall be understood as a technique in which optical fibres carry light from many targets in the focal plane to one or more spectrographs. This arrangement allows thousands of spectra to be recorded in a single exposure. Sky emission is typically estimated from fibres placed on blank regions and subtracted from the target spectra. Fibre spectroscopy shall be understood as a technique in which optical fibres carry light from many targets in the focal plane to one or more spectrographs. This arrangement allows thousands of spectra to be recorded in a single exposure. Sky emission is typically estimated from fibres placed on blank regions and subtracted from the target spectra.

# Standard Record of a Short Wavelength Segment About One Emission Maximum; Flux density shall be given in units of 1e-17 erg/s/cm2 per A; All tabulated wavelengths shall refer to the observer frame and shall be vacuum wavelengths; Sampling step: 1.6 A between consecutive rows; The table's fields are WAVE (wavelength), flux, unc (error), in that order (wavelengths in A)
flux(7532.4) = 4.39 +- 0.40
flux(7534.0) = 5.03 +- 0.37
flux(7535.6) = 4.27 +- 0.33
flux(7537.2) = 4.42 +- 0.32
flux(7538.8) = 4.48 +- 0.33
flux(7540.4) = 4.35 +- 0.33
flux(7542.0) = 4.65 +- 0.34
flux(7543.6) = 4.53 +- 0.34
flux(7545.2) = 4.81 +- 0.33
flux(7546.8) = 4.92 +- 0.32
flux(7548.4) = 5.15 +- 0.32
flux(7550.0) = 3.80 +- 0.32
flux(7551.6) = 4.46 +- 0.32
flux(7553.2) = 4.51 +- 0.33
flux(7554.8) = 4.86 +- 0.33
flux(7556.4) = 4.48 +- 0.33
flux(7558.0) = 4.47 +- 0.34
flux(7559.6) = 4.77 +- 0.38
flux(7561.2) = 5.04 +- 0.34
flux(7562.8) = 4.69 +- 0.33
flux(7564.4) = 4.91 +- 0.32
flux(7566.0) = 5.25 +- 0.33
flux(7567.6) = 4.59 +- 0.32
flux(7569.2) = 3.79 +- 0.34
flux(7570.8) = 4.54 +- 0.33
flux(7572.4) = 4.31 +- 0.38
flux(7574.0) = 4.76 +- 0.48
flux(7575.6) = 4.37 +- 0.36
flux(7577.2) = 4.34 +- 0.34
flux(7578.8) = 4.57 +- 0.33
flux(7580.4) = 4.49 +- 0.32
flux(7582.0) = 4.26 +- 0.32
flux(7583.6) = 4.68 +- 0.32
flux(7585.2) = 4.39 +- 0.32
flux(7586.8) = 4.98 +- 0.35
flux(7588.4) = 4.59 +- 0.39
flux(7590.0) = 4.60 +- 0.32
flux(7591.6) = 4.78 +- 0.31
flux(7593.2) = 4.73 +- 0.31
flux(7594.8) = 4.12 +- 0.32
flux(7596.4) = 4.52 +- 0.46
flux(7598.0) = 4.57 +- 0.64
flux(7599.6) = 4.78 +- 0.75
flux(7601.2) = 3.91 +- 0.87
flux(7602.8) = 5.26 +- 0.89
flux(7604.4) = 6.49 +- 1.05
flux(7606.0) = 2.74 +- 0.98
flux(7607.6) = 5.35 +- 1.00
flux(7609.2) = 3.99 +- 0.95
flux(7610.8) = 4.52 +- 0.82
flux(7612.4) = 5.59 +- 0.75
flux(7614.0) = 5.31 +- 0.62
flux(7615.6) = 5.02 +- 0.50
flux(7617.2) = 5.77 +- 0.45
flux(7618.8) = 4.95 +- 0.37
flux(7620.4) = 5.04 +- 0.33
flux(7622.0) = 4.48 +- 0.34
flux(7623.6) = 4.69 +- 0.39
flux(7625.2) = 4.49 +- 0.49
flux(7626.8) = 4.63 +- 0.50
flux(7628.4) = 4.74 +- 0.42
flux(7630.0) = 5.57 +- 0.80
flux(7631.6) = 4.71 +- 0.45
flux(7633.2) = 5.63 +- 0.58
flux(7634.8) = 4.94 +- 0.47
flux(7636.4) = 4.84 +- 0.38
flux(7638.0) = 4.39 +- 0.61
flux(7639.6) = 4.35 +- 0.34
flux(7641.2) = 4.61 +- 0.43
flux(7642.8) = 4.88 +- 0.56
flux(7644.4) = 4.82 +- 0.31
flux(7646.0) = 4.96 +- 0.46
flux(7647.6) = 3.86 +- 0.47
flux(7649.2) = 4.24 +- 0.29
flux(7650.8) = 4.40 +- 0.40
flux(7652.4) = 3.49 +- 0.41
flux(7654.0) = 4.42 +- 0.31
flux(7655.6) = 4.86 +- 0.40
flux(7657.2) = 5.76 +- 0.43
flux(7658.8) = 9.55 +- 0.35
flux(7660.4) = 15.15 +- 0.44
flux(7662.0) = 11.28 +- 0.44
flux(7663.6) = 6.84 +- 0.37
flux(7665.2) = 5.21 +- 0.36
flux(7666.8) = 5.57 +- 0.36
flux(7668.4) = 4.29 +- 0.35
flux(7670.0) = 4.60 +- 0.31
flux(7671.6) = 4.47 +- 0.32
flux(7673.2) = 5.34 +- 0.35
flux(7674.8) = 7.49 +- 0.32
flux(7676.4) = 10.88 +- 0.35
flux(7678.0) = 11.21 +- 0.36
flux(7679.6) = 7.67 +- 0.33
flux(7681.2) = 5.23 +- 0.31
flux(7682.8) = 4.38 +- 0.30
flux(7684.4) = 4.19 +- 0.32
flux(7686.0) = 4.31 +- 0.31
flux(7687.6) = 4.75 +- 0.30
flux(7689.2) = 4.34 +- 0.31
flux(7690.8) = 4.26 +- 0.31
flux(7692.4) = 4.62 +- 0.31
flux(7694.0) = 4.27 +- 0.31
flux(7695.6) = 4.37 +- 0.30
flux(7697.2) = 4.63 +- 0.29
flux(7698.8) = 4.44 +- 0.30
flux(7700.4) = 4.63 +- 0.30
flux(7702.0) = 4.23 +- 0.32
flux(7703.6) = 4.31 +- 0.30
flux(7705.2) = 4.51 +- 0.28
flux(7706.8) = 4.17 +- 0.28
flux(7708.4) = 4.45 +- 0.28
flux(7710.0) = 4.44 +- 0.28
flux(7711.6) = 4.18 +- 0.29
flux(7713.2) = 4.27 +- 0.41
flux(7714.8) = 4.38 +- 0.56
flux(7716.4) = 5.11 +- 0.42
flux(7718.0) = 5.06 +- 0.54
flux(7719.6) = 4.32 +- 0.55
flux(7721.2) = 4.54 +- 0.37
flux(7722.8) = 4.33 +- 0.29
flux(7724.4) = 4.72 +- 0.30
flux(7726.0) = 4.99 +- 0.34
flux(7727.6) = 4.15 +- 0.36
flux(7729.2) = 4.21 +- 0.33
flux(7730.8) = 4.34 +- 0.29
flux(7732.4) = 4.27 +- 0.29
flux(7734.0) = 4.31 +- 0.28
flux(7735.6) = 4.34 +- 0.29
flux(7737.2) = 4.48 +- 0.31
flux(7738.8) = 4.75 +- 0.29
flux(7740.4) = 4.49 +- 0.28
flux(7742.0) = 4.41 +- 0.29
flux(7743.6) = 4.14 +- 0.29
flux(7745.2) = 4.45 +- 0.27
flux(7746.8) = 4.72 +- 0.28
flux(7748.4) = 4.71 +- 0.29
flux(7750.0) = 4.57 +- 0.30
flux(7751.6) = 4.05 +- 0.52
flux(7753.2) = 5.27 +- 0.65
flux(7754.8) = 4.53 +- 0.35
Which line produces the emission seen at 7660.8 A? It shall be [S II]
